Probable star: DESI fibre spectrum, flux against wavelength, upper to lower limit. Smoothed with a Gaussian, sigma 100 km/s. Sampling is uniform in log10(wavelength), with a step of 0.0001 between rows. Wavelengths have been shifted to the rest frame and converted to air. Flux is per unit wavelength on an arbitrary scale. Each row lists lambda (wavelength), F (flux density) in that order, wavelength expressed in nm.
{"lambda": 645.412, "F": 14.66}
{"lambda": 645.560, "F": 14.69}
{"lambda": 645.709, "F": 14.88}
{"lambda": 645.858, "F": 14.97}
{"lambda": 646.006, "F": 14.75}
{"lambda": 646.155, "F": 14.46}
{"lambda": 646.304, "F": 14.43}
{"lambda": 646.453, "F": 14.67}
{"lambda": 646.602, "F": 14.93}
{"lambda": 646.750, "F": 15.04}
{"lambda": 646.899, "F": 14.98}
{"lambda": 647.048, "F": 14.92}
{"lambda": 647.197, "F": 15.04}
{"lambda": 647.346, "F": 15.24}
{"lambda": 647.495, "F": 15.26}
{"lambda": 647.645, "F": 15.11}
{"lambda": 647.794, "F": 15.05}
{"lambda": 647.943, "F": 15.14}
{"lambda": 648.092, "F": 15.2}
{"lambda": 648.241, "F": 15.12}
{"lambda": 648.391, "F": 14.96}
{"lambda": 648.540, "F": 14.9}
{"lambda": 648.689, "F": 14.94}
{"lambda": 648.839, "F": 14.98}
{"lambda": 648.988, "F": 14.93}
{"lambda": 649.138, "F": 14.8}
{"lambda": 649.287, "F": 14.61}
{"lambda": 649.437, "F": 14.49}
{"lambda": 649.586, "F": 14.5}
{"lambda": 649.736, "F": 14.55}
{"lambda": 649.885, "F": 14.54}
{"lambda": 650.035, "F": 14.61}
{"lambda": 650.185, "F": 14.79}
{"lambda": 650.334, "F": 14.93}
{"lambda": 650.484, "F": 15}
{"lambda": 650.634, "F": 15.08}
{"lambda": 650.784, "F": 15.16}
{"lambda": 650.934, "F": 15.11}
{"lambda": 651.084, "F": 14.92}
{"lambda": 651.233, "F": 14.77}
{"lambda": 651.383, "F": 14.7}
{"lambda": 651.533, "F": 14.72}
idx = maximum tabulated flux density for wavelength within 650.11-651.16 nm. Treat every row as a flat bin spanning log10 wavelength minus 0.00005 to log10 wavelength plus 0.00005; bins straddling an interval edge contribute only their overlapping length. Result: 15.16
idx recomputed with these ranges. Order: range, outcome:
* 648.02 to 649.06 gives 15.2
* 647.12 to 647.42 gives 15.24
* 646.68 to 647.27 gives 15.04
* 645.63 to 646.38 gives 14.97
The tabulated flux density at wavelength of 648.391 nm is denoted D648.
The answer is 14.96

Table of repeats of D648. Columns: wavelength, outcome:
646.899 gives 14.98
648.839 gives 14.98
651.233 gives 14.77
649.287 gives 14.61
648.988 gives 14.93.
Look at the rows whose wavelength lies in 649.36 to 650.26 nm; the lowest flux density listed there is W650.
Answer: 14.49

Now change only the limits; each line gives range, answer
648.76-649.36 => 14.61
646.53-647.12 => 14.92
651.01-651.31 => 14.77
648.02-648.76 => 14.9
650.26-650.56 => 14.93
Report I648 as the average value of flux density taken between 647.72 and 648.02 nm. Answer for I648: 15.1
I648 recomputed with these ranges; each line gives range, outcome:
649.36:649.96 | 14.5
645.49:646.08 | 14.8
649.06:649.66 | 14.6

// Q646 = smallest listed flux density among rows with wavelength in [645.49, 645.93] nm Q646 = 14.69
